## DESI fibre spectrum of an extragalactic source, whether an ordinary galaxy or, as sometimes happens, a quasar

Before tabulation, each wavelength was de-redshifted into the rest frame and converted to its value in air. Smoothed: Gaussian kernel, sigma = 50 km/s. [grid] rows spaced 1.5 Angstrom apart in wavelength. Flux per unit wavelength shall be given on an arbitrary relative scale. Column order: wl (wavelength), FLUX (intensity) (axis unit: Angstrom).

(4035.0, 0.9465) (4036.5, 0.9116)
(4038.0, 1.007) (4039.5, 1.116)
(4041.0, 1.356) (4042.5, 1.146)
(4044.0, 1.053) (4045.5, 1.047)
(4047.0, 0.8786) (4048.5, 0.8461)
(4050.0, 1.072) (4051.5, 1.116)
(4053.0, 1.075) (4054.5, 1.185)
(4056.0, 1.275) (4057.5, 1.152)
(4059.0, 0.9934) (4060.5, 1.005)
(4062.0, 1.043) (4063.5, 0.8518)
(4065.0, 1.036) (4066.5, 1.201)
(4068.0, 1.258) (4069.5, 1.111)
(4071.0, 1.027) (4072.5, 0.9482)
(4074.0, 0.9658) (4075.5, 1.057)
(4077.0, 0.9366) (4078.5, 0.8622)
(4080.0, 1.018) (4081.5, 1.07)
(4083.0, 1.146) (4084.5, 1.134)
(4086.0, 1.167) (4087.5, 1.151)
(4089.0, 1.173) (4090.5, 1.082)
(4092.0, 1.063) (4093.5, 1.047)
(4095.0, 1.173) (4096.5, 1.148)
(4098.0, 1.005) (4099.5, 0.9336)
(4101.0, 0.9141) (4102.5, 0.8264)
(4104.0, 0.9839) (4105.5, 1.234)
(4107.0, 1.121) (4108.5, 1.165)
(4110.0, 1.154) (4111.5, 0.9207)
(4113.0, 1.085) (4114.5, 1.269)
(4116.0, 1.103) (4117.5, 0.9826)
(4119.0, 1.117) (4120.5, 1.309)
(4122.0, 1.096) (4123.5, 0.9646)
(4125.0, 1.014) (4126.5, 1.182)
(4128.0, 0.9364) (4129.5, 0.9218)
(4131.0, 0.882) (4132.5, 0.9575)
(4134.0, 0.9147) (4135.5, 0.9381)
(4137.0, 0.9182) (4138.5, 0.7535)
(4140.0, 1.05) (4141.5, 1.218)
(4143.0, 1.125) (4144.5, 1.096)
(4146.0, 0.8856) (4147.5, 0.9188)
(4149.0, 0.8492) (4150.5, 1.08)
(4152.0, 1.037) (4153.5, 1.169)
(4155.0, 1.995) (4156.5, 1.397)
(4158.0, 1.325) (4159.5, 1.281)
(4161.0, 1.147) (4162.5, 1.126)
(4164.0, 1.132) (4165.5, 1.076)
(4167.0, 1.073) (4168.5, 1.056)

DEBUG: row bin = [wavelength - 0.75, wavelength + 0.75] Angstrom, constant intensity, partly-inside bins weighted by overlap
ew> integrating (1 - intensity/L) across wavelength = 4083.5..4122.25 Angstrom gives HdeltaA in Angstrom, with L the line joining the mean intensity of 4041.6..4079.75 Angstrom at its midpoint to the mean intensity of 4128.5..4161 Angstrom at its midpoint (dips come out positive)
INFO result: -1.0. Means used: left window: 1.05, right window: 1.08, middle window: 1.09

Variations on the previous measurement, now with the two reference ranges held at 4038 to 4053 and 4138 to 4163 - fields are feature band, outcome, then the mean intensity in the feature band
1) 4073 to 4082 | 0.9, 0.982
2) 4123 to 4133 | 1.3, 0.981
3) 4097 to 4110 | 0.9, 1.03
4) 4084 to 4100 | 0.0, 1.1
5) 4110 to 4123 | 0.1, 1.11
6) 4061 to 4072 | 0.1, 1.07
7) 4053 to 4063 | -0.2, 1.1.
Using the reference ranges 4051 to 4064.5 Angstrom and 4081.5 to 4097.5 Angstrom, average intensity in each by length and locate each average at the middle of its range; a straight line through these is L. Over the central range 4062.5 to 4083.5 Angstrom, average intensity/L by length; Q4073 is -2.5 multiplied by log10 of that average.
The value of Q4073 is 0.07 mag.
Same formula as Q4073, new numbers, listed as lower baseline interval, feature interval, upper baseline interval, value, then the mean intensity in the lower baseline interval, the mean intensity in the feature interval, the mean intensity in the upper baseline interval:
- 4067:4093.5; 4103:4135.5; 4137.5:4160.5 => 0.05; 1.07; 1.06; 1.14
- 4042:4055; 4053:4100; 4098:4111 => -0.03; 1.04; 1.07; 1.04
